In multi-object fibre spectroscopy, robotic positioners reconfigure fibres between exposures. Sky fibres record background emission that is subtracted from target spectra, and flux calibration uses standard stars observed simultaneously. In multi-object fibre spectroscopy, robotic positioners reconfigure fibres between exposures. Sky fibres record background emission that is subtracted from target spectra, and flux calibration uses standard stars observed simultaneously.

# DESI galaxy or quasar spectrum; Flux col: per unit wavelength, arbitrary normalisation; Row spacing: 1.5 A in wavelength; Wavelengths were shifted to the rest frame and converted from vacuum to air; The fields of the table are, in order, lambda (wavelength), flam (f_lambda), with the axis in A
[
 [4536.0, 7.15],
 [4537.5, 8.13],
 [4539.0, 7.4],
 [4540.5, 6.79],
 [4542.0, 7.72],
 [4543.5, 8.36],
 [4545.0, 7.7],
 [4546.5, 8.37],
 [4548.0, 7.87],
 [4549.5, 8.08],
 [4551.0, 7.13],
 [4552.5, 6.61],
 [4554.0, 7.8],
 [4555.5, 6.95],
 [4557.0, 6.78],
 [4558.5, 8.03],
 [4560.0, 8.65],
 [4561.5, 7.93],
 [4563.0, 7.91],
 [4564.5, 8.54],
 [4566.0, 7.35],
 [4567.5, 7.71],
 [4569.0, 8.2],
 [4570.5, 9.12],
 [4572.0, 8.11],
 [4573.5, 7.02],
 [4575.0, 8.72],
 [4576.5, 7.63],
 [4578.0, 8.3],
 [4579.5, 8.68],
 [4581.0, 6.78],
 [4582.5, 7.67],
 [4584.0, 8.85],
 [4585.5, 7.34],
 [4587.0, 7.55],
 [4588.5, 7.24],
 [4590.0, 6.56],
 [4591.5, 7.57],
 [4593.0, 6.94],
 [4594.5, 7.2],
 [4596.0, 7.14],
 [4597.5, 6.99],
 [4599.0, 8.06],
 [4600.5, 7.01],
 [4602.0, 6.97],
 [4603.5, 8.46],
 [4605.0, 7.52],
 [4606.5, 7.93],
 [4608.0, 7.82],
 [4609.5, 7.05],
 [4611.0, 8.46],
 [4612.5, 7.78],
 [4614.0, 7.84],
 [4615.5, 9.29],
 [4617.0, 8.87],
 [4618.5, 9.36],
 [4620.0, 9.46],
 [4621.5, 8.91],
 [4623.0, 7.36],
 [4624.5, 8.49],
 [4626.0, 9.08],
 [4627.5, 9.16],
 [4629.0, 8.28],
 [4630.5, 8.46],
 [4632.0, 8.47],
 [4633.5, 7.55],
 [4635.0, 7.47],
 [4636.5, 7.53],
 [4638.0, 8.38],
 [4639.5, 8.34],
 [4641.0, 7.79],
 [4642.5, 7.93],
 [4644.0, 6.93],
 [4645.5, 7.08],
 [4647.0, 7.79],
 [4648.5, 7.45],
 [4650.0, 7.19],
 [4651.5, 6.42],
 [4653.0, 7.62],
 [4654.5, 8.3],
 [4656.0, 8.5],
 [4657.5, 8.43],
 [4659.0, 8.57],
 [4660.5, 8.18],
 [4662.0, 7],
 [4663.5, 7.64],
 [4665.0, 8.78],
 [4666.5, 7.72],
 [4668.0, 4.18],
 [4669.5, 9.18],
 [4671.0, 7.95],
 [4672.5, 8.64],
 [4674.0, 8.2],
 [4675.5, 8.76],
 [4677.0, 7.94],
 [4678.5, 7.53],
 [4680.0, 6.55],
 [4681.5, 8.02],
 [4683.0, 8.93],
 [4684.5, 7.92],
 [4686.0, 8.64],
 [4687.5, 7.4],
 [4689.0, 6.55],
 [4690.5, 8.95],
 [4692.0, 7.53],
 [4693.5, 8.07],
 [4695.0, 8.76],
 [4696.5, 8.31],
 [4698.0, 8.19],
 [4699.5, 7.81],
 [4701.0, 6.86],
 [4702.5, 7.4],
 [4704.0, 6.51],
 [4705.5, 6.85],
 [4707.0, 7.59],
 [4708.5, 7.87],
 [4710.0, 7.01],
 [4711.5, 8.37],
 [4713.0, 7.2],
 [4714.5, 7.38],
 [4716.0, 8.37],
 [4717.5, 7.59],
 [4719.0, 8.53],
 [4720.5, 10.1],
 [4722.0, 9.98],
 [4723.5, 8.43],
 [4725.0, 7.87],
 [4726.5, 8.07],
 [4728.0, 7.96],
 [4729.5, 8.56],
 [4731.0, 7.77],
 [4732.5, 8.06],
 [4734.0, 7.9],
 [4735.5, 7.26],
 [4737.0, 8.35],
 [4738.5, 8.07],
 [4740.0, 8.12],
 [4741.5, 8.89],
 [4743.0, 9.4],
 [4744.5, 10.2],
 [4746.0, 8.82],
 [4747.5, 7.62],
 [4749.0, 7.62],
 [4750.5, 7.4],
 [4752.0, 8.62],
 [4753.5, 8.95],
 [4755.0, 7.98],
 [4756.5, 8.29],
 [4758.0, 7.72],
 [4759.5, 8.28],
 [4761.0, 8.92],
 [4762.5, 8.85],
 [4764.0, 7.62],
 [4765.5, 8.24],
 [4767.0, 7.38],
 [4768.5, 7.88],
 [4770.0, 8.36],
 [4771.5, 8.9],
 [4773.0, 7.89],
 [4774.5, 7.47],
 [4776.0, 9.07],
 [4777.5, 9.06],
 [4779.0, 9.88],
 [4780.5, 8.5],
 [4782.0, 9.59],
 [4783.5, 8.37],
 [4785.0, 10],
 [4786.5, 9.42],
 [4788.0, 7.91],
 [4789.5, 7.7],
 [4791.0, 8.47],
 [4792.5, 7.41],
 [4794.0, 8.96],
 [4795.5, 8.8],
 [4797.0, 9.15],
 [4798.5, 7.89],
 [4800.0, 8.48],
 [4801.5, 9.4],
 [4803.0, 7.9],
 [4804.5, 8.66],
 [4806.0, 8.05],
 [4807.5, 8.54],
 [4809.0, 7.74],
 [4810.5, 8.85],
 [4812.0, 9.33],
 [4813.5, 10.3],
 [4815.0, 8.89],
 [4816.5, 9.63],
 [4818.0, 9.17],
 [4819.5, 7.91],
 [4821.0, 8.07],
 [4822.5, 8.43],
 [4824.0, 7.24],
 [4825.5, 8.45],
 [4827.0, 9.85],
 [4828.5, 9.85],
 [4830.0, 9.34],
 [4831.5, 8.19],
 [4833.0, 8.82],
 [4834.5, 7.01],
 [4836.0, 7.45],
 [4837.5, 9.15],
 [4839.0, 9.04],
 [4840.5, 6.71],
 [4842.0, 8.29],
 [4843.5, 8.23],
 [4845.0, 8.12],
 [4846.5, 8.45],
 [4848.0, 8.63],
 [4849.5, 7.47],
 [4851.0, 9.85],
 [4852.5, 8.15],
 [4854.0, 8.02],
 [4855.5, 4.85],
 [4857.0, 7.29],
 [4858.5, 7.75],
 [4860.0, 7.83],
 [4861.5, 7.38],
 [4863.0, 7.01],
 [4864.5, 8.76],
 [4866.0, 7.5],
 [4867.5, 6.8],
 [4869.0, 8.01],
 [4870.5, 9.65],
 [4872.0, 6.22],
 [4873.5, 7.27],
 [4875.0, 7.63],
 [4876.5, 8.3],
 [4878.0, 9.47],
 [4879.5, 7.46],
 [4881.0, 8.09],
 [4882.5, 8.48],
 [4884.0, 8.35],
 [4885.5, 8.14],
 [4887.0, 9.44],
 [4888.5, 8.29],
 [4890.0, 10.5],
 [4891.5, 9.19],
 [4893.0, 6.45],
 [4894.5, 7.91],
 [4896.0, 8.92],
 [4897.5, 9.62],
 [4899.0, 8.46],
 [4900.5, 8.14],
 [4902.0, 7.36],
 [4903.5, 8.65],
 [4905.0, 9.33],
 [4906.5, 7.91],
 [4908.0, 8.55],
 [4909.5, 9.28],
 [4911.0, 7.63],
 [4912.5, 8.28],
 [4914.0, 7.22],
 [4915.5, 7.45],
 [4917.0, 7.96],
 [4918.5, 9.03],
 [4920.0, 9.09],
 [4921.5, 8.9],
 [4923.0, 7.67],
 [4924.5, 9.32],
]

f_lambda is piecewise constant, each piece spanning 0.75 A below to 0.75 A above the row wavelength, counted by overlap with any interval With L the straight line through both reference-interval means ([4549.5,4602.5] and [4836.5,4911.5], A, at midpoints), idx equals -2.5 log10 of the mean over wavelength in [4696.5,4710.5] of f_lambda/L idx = 0.07 mag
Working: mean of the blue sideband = 7.64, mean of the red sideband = 8.16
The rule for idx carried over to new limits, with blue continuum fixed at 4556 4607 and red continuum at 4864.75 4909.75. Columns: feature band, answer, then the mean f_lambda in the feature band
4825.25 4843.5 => -0.04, 8.5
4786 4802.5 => -0.05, 8.49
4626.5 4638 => -0.05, 8.17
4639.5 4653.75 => 0.06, 7.41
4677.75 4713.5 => 0.03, 7.7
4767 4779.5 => -0.05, 8.47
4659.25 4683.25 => 0.01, 7.82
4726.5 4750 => -0.04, 8.29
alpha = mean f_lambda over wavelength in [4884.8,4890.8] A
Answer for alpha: 9.1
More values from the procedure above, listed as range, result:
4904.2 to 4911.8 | 8.54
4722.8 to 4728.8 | 8.08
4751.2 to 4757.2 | 8.45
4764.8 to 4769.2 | 7.83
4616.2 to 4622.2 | 9.15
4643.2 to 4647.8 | 7.28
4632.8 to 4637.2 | 7.52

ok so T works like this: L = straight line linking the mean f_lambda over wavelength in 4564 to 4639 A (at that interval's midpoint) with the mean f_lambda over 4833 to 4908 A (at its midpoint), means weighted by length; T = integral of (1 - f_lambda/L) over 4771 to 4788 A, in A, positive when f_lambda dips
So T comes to -1.72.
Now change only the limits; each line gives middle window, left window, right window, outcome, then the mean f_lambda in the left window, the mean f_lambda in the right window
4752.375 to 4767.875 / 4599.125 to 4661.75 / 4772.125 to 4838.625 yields 0.5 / 8.03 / 8.64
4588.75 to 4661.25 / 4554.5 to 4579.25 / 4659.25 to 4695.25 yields 0.0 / 7.95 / 7.87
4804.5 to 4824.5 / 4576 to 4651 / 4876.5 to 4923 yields -0.9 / 7.88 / 8.44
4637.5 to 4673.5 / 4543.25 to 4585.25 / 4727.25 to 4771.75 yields 1.4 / 7.88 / 8.26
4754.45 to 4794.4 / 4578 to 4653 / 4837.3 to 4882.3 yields -2.8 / 7.85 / 7.9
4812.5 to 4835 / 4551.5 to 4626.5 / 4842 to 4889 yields -2.3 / 7.87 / 7.97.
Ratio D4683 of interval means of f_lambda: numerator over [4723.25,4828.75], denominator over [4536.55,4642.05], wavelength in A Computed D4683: 1.1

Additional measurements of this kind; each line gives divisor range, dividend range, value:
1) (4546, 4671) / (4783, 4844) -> 1.09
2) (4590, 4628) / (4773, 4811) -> 1.08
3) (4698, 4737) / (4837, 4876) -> 0.99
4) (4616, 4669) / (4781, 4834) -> 1.09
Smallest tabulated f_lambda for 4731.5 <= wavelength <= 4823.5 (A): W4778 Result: 7.26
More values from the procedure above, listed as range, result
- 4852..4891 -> 4.85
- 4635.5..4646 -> 6.93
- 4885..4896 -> 6.45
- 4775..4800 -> 7.41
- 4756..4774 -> 7.38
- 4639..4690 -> 4.18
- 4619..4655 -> 6.42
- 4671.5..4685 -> 6.55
